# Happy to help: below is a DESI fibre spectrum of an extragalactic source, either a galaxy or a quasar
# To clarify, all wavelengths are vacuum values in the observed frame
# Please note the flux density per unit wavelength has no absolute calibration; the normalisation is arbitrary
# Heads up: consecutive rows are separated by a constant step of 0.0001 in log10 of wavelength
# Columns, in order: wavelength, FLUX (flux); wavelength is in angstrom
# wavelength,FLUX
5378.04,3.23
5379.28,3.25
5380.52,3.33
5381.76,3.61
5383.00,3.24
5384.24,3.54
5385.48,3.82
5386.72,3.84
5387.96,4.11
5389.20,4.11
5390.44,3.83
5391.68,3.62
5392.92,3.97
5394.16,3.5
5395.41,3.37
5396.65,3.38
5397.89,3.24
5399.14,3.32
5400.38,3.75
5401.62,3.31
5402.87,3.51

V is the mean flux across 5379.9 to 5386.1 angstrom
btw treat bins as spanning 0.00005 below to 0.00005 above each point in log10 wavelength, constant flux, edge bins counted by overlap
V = 3.51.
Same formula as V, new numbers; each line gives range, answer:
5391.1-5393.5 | 3.8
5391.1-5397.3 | 3.57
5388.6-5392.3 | 3.86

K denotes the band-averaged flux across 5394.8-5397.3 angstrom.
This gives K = 3.38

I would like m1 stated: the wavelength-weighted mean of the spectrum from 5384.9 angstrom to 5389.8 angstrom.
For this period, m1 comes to 3.97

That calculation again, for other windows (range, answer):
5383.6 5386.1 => 3.68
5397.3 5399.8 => 3.28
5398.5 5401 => 3.53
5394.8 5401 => 3.41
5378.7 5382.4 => 3.39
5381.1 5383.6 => 3.42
